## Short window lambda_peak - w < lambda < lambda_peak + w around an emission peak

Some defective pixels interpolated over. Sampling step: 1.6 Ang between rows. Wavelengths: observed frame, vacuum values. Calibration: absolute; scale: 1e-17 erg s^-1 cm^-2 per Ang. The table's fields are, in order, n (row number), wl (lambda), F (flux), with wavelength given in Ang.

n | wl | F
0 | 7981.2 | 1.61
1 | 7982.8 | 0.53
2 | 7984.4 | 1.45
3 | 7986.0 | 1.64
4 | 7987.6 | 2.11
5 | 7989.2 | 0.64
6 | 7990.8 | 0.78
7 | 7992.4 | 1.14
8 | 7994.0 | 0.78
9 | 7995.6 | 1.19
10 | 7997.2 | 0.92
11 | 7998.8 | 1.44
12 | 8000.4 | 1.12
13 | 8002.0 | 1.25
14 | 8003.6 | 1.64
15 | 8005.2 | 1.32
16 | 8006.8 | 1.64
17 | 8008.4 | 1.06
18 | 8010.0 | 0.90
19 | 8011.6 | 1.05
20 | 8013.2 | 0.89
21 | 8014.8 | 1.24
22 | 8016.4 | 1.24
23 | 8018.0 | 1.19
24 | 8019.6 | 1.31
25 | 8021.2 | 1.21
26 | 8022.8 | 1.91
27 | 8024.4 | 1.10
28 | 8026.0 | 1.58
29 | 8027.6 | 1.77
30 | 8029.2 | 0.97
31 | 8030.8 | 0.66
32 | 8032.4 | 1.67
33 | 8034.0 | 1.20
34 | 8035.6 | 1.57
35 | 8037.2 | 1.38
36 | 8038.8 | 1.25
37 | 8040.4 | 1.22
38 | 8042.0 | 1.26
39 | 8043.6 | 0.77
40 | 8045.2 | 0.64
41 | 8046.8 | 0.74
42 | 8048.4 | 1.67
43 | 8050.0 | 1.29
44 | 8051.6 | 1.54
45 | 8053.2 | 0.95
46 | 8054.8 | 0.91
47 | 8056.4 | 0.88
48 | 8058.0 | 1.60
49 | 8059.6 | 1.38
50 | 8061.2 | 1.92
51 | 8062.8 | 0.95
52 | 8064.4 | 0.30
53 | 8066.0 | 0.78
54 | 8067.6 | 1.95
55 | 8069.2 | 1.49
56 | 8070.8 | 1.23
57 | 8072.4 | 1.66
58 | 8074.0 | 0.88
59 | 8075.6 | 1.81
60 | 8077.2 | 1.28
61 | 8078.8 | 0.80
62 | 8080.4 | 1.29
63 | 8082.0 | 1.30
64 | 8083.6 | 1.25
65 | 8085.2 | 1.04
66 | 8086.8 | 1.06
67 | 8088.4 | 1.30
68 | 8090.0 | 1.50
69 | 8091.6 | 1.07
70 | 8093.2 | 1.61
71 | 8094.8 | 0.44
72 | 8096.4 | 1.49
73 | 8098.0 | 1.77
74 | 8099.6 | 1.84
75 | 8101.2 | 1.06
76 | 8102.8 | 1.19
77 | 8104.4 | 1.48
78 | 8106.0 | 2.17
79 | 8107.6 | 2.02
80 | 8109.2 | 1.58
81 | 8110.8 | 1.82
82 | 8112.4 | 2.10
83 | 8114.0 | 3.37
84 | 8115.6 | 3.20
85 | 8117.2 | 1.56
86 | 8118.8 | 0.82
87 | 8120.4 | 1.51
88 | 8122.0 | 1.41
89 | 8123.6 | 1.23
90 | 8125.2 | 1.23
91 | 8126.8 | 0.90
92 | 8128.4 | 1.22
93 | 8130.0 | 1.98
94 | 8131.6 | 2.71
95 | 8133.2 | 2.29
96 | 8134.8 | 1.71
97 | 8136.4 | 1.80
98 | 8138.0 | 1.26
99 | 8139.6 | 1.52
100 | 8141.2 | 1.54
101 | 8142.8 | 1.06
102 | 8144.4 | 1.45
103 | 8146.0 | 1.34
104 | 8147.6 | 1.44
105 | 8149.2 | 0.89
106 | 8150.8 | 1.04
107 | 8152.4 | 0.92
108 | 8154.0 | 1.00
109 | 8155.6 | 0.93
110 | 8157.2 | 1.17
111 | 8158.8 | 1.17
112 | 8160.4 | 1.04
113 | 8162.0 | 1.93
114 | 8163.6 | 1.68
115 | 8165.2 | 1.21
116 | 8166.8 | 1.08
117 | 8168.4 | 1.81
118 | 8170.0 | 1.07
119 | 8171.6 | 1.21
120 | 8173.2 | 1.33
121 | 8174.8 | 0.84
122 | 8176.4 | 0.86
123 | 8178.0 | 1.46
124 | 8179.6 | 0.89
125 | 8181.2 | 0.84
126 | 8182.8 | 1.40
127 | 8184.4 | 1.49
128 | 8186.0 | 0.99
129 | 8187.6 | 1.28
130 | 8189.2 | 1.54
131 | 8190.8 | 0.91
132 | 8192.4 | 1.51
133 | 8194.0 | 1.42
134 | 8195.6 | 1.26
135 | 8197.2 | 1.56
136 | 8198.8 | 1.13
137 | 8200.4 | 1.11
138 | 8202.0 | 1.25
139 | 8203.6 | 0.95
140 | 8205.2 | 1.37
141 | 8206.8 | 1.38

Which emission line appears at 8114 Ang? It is [S II] 6716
